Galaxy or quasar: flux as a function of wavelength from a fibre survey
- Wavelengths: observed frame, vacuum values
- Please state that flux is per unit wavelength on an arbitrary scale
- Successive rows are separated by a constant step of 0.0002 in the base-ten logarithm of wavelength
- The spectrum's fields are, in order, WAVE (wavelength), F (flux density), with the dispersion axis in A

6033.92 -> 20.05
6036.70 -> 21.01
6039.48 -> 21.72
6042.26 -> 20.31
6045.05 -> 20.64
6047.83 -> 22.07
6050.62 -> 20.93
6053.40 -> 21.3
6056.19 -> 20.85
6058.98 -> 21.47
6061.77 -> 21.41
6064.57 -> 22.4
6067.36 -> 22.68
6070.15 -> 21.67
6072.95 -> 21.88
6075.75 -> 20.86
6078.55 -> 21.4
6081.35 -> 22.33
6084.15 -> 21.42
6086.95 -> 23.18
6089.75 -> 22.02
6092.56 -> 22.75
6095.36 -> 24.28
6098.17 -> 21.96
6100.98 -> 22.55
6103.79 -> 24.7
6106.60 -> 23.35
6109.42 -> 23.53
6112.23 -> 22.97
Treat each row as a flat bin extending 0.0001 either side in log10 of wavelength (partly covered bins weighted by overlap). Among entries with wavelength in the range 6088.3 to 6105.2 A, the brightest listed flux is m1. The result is 24.7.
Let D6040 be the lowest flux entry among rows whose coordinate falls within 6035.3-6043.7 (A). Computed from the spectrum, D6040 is 20.31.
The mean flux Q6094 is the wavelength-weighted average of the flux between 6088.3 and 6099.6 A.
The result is 22.8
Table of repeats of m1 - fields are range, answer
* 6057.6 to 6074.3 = 22.68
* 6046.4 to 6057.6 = 22.07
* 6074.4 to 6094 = 23.18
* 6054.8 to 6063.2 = 21.47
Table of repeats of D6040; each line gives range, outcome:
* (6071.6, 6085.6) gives 20.86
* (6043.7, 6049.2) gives 20.64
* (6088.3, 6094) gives 22.02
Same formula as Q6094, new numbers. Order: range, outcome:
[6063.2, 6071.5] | 22.3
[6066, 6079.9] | 21.7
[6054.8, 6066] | 21.5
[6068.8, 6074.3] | 21.8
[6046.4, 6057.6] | 21.3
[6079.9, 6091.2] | 22.2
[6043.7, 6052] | 21.2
